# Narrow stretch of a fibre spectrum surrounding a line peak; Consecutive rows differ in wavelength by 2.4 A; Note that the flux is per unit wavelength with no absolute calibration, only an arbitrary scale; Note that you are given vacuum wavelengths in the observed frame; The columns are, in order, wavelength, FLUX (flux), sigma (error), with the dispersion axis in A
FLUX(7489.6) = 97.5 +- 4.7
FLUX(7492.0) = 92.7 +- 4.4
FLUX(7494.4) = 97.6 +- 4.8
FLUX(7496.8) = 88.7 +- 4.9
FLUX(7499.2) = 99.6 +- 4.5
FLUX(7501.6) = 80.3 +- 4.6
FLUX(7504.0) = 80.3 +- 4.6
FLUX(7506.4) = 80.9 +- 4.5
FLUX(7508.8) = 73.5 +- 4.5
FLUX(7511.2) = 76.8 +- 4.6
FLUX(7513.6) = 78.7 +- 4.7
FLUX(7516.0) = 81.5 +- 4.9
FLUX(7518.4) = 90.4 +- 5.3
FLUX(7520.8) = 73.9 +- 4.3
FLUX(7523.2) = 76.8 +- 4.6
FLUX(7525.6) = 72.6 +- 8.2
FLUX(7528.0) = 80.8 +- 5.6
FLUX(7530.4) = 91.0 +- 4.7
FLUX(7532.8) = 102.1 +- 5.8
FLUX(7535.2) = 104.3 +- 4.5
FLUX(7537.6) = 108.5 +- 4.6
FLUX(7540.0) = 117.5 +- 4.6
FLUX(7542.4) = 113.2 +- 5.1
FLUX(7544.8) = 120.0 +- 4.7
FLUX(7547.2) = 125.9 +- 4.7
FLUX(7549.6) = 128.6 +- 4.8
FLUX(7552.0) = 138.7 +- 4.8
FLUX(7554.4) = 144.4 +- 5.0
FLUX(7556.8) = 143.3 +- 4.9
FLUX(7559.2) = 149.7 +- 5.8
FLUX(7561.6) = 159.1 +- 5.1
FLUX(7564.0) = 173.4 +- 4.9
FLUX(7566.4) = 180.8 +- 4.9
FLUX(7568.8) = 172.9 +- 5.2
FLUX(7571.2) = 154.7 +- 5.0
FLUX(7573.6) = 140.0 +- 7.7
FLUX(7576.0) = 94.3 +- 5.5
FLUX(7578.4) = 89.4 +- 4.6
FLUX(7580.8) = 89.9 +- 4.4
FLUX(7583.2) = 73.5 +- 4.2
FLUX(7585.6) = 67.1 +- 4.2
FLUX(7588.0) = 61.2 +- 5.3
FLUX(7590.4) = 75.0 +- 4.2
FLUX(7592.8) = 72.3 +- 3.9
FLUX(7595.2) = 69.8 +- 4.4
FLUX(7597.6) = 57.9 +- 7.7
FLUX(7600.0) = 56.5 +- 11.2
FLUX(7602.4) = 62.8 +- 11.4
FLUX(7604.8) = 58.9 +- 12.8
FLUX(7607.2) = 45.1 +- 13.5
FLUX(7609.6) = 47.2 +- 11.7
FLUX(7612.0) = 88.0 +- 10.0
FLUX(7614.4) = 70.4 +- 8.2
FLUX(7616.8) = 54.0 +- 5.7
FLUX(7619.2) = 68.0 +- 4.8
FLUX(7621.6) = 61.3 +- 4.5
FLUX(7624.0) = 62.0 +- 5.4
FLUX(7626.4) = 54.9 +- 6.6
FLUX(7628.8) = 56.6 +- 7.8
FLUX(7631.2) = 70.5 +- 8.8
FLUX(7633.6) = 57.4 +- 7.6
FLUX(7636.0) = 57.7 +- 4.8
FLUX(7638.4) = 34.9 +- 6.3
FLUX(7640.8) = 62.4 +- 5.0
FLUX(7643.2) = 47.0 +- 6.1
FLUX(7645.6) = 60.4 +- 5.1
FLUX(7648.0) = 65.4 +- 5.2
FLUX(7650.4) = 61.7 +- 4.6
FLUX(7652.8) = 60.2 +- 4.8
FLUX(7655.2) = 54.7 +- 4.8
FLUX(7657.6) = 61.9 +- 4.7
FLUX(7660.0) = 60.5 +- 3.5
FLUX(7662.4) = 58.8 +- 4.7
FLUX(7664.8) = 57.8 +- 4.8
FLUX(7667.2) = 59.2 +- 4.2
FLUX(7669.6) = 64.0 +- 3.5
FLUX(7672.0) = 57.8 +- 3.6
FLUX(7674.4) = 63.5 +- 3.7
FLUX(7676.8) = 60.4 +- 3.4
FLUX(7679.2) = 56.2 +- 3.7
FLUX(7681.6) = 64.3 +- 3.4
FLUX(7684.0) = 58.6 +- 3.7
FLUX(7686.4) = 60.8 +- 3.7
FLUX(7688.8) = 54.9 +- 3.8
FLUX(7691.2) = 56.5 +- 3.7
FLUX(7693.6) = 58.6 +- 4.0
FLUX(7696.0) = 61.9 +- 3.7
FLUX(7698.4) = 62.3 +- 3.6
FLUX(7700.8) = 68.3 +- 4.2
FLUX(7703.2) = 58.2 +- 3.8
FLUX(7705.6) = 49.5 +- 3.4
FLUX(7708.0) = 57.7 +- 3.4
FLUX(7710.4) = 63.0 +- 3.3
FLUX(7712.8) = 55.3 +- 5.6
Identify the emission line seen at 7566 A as [O III] 5007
